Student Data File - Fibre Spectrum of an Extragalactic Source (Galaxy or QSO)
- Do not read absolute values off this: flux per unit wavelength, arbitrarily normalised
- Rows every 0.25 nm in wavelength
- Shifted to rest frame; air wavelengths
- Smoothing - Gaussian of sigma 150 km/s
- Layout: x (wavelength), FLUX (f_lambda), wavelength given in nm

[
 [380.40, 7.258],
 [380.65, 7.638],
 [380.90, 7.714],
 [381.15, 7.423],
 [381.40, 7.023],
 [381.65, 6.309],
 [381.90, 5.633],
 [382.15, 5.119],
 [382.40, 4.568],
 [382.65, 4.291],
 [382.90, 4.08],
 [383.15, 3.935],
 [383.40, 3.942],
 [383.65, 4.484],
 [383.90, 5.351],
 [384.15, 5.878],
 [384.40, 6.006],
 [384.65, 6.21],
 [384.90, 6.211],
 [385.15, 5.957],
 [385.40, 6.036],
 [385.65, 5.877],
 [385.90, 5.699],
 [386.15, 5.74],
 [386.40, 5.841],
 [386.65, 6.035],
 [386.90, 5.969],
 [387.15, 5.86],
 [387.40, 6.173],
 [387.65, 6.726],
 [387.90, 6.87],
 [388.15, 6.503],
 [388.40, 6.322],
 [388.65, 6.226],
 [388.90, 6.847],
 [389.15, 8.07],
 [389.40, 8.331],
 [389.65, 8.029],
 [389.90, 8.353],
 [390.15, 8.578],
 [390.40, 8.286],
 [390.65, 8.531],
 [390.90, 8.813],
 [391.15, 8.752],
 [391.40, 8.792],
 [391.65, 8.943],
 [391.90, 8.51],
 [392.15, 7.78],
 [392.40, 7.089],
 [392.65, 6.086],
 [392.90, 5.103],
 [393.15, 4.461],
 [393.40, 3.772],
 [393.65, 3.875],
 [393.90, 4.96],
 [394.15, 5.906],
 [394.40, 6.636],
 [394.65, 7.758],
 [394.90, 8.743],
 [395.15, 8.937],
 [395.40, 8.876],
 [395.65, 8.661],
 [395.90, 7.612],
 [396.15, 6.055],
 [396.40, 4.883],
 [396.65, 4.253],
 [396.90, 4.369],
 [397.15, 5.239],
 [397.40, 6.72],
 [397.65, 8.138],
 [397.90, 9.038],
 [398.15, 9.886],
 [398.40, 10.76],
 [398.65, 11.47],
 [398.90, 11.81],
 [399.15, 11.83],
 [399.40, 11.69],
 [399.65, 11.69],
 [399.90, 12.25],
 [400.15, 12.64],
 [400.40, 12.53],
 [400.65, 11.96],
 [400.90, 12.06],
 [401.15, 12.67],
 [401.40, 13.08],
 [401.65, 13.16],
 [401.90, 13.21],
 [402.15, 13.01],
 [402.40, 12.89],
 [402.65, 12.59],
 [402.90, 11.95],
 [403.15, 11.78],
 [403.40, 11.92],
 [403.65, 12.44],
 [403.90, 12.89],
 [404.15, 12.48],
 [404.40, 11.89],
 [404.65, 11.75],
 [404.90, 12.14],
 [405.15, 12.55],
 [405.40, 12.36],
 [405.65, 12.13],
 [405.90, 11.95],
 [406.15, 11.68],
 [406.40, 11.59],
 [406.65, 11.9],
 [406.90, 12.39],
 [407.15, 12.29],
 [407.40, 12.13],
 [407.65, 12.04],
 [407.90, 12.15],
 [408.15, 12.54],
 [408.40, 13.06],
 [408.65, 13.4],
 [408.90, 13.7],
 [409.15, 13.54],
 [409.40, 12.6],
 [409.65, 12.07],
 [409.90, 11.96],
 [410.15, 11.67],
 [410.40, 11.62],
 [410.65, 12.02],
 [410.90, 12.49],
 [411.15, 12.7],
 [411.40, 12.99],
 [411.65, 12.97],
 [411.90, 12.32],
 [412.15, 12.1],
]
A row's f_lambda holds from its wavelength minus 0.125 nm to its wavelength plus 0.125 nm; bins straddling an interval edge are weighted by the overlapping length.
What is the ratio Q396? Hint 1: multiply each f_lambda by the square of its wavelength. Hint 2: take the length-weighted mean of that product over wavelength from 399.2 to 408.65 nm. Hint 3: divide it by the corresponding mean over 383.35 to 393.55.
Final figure 1.99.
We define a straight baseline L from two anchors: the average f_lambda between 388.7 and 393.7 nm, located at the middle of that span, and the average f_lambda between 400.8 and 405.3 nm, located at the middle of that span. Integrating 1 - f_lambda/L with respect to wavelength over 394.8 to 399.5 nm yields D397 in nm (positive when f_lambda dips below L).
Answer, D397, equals 0.774 nm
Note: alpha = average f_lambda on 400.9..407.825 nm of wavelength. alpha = 12.3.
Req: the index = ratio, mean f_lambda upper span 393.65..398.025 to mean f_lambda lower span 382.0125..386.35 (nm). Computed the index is 1.29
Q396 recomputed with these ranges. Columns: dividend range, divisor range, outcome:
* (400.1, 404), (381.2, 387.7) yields 2.46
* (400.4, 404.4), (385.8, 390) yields 2.02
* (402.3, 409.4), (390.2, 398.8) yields 1.79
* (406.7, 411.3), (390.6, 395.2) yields 1.94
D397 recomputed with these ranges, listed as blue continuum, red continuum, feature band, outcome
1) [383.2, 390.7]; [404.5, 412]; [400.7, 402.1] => -0.313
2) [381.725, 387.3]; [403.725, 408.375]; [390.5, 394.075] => 0.434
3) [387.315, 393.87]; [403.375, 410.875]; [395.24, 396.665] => 0.293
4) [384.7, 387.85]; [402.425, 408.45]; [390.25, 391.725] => -0.220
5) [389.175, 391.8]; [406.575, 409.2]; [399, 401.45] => -0.313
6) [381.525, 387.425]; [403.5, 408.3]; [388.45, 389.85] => -0.111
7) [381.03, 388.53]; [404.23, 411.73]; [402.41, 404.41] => -0.229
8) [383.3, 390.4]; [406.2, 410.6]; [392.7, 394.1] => 0.616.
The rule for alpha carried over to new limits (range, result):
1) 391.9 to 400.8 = 8.12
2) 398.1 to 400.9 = 11.7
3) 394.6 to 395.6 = 8.65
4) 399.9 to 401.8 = 12.6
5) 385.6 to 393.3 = 7.07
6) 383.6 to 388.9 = 6.04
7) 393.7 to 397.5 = 6.59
